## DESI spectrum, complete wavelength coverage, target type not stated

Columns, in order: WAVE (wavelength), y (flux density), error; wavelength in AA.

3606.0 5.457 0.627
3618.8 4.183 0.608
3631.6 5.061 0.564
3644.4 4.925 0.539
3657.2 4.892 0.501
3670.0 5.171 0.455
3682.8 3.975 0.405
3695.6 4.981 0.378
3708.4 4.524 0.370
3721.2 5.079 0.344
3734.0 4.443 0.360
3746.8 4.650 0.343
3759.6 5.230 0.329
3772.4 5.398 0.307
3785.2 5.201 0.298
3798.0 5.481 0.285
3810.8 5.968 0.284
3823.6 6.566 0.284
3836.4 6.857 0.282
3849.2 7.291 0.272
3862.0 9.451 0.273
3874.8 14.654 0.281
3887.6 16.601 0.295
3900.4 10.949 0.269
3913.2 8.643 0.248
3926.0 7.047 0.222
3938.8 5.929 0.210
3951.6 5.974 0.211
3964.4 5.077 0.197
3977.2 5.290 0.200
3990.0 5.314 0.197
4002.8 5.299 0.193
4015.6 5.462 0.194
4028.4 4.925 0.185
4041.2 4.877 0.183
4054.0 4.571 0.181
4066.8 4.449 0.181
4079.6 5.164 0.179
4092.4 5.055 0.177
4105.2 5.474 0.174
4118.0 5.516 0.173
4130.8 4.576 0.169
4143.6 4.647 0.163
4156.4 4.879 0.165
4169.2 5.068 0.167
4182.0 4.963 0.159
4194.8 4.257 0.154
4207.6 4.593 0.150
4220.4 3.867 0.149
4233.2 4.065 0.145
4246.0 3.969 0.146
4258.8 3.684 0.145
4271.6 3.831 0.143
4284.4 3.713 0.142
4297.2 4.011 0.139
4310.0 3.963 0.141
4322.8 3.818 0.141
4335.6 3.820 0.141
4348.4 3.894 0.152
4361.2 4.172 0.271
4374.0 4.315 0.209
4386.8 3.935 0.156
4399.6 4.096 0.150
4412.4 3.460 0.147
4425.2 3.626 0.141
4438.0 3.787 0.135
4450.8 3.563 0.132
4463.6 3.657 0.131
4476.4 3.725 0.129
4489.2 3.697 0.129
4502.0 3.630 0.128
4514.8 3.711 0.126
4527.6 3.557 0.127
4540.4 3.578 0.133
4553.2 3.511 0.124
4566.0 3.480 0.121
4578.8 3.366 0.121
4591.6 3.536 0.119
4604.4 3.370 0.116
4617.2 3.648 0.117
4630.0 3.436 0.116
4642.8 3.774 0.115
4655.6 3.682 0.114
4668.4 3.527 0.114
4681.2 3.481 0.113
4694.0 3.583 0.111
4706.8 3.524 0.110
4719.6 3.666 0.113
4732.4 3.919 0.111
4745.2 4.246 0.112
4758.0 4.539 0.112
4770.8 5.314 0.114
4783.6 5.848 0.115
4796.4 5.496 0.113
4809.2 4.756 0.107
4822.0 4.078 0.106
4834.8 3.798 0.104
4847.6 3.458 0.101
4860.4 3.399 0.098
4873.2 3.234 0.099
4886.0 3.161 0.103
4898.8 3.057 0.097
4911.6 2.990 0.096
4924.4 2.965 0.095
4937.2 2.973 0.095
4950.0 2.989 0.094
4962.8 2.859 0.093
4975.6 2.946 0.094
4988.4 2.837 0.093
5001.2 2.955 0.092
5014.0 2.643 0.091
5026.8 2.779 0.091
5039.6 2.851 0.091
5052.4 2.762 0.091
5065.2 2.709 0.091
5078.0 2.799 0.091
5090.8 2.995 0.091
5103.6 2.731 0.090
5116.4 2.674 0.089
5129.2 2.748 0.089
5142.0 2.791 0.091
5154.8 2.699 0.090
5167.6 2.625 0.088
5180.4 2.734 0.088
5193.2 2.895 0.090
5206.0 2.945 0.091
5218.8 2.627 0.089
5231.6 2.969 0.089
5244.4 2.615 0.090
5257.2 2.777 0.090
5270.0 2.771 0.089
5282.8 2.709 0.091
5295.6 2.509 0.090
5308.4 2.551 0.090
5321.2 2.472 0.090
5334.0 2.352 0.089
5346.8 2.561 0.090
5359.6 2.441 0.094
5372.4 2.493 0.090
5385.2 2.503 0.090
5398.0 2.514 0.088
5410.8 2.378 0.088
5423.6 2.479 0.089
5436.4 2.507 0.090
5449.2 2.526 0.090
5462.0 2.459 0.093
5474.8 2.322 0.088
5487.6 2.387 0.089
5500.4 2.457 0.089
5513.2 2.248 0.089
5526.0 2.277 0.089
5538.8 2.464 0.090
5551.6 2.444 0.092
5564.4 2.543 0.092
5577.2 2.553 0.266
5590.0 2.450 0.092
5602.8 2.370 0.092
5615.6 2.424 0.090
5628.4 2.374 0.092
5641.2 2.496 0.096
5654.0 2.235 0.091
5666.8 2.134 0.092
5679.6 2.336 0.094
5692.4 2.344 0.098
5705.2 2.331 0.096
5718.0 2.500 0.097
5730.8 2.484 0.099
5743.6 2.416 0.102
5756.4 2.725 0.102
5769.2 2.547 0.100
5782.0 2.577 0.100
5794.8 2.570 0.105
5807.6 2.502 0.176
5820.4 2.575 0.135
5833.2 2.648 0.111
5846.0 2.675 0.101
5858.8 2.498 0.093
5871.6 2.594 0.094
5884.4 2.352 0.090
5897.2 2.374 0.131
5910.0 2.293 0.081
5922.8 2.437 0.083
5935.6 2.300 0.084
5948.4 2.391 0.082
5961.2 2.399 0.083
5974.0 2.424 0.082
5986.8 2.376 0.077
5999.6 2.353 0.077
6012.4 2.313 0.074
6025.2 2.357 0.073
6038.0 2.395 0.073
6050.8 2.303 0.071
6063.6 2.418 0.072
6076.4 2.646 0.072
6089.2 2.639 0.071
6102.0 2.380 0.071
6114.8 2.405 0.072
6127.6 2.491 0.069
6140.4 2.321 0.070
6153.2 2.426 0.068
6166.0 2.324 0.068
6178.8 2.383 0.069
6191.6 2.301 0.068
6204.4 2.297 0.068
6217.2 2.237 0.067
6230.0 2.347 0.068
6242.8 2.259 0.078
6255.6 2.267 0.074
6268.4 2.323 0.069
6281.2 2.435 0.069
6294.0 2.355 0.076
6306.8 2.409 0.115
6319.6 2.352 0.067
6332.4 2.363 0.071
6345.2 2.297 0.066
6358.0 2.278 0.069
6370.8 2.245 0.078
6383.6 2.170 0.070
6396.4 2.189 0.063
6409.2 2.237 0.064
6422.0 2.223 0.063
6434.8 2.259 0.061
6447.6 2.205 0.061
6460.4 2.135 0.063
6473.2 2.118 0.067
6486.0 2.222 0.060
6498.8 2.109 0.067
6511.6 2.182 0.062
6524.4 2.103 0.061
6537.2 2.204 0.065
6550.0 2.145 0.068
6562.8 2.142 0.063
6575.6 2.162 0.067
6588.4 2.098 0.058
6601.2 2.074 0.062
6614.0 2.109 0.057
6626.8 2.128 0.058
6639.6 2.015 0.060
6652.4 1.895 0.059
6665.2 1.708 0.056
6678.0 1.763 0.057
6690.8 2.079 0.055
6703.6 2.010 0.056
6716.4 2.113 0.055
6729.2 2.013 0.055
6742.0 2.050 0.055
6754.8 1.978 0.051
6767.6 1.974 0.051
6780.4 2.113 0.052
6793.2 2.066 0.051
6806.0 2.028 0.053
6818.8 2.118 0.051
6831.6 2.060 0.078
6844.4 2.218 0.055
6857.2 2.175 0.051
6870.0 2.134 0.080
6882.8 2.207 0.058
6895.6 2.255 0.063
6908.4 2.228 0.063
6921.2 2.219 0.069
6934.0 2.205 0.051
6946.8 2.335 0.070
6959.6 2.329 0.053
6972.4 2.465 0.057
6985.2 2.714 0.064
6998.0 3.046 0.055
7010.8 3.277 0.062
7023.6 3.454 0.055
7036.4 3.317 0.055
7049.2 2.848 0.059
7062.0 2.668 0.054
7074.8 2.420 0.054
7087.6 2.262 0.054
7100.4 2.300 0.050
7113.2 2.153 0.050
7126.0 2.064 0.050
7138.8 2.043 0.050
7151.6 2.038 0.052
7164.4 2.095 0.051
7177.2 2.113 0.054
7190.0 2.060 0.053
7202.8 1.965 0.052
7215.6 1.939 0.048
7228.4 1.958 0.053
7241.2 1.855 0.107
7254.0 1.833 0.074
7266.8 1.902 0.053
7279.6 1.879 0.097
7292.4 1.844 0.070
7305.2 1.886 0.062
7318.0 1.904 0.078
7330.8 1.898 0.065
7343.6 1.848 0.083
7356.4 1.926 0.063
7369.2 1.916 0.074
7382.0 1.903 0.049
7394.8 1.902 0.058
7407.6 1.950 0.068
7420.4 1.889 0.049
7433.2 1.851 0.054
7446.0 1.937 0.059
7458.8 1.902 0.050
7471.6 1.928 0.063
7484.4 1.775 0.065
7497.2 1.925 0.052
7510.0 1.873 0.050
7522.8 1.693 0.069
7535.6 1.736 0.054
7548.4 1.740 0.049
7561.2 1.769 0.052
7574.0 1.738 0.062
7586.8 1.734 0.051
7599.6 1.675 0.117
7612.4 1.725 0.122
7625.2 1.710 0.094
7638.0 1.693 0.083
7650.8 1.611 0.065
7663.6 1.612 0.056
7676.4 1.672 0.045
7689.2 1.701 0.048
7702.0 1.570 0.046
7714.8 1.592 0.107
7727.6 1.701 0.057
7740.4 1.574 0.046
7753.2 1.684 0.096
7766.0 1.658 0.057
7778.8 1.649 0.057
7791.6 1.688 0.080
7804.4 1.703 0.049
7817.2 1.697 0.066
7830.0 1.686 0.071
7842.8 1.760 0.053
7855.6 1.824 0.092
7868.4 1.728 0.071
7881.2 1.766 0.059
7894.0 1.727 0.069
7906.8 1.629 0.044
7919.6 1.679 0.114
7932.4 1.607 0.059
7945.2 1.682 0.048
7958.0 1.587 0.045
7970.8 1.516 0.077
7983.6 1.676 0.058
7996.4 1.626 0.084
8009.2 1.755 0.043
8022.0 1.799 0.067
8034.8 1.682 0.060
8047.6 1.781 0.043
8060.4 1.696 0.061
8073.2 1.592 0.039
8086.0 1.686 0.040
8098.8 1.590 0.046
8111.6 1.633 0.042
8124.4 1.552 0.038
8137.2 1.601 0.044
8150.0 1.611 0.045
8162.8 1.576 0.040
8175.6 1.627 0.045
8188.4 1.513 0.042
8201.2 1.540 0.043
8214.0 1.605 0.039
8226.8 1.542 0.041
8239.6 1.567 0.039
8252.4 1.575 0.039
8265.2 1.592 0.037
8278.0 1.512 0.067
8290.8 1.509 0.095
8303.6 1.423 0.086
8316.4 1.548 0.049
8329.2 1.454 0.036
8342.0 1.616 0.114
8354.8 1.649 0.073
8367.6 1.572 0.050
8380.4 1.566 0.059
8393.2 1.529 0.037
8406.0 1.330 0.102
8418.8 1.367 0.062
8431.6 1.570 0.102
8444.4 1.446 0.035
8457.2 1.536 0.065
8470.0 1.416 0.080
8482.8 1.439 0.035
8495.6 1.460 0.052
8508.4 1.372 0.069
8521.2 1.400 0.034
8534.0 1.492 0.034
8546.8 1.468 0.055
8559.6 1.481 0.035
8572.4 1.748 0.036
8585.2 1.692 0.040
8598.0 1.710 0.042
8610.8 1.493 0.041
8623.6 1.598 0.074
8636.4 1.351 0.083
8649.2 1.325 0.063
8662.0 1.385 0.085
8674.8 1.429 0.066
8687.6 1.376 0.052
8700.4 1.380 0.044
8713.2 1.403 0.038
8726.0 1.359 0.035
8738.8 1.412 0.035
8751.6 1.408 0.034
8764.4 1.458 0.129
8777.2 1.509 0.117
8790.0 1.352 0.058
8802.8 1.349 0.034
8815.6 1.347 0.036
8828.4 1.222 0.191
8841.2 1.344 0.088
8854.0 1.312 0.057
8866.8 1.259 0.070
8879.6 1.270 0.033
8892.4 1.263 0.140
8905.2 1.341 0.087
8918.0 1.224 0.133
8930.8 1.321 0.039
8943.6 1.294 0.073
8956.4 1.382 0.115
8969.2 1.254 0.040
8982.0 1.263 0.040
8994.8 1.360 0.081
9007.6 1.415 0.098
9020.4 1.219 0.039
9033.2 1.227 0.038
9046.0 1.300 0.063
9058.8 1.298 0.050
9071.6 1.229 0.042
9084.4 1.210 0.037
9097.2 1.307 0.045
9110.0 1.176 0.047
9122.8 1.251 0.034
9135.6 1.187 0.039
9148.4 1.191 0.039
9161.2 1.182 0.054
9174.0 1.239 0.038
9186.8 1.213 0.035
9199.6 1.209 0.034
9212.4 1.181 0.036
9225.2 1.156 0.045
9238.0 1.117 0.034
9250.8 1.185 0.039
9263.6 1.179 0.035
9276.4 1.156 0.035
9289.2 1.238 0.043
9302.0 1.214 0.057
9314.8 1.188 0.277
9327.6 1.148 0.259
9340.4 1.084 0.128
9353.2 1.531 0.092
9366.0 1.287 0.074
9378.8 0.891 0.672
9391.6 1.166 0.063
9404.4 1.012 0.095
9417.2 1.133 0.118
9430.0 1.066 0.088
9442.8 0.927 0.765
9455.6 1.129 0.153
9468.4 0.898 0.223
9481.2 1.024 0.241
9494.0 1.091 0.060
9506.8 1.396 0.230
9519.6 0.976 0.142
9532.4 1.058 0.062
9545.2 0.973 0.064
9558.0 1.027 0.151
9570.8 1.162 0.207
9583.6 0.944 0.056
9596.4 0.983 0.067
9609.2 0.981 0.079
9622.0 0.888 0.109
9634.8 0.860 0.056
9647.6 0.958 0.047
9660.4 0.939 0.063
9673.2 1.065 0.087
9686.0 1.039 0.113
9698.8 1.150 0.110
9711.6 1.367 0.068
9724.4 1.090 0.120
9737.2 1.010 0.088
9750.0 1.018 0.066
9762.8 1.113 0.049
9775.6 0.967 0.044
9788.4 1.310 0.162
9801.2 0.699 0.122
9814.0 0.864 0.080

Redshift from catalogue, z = 1.51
